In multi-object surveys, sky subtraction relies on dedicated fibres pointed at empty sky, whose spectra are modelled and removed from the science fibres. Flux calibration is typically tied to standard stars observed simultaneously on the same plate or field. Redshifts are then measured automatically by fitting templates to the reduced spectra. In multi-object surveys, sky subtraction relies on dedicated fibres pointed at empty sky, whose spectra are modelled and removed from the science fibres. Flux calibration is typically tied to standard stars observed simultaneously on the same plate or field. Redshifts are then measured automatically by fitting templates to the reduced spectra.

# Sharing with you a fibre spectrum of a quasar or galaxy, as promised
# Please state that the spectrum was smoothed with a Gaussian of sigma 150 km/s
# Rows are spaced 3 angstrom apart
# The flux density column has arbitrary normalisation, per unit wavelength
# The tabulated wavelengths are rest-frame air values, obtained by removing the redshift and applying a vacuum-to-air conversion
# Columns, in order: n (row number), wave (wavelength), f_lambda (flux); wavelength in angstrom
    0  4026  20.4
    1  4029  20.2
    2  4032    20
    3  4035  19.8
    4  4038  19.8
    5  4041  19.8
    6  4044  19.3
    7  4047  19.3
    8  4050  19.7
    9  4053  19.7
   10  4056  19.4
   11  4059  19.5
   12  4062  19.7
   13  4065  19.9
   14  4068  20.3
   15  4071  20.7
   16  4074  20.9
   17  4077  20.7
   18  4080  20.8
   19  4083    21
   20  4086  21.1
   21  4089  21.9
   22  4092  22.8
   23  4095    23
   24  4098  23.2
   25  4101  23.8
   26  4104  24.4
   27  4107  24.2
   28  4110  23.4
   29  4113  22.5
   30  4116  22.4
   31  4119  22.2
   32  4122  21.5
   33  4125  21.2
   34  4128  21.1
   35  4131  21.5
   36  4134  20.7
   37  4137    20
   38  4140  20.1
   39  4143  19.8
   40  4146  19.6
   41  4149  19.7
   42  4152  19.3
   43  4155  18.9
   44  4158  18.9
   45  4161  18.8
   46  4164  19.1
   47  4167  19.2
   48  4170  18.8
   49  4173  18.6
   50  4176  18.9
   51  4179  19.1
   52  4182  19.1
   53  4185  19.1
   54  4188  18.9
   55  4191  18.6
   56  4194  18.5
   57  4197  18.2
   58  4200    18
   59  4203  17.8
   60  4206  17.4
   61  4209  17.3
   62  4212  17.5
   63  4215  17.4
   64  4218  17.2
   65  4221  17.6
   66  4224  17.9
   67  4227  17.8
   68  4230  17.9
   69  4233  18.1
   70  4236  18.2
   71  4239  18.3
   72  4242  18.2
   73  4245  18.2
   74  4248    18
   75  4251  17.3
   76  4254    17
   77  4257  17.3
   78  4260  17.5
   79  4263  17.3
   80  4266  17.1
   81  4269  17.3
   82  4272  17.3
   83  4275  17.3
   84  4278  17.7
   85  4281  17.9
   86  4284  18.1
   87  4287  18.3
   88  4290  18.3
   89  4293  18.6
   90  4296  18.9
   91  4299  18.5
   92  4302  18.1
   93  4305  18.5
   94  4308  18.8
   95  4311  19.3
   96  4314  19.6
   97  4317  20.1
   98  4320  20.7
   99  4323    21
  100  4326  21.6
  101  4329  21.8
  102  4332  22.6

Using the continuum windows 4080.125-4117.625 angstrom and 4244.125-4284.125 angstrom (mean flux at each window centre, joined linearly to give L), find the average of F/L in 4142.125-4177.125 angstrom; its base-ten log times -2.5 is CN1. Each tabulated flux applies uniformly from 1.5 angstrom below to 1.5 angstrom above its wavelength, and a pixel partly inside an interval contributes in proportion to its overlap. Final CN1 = 0.09 mag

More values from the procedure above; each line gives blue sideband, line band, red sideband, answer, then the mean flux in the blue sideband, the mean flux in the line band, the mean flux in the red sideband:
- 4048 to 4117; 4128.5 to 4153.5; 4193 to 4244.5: -0.011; 21.5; 20.1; 17.8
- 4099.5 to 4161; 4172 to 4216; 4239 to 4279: 0.063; 21.2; 18.3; 17.5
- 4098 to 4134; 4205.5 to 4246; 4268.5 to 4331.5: 0.150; 22.5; 17.8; 19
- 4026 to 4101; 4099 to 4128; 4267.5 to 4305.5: -0.139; 20.6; 22.8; 18.1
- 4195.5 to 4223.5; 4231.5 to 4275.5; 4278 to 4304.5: 0.021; 17.6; 17.6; 18.3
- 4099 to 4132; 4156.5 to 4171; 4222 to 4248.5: 0.098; 22.6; 19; 18.1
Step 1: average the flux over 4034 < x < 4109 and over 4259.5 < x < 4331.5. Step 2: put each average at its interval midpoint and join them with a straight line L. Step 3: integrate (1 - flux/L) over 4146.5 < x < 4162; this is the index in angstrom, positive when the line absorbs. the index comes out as 0.8 angstrom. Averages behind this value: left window 21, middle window 19.2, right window 18.8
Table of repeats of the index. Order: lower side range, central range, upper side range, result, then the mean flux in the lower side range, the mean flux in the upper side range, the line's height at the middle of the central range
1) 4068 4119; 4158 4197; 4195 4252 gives 1.0 angstrom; 22.2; 17.8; 19.4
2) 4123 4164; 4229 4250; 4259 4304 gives 0.5 angstrom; 20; 17.9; 18.5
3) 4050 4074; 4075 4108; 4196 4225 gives -5.0 angstrom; 19.9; 17.6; 19.5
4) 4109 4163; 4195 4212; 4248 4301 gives 1.3 angstrom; 20.6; 17.8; 19.2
